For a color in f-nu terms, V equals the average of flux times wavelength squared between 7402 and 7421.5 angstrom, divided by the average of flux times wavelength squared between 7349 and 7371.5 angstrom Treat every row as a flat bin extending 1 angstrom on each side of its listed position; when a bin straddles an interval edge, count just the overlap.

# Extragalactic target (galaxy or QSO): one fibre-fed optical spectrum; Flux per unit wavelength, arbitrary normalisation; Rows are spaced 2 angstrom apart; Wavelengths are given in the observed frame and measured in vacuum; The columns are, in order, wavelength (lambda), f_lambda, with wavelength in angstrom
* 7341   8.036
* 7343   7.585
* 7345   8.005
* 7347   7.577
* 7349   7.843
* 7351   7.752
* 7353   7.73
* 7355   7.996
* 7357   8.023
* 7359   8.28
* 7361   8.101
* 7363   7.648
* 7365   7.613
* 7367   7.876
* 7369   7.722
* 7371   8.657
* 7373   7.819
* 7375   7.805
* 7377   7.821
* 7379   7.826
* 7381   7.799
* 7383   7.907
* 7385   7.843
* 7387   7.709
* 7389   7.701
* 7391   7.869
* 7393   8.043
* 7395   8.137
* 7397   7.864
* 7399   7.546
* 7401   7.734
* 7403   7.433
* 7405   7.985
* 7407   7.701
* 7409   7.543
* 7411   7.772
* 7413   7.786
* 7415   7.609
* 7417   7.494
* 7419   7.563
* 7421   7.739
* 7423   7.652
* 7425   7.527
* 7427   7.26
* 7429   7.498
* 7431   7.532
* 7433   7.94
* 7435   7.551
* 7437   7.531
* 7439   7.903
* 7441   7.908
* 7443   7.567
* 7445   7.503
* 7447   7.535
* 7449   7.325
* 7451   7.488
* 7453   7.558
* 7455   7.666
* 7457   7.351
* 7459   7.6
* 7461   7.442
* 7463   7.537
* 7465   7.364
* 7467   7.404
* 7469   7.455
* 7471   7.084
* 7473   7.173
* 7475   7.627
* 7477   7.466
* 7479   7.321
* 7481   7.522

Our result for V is 0.98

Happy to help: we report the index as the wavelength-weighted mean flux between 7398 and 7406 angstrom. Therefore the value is 7.67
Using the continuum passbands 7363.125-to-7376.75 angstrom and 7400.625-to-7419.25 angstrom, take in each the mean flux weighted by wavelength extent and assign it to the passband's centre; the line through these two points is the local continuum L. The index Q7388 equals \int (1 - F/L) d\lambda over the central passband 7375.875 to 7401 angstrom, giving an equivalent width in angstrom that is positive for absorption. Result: -0.2 angstrom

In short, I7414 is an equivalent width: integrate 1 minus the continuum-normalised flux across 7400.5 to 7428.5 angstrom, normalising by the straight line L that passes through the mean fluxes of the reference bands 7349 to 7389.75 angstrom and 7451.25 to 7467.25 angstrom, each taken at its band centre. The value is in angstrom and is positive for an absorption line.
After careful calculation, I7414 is 0.23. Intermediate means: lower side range 7.88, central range 7.62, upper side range 7.49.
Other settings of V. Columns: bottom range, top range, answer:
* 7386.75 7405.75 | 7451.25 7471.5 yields 0.97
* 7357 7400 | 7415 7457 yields 0.98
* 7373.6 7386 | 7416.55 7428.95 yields 0.97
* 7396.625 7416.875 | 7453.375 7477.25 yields 0.98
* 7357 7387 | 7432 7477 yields 0.97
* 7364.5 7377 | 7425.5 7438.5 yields 0.97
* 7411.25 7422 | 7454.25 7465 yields 0.99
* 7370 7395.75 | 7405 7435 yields 0.97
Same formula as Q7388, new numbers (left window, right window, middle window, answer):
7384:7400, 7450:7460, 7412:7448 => 0.2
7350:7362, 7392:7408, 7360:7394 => 0.1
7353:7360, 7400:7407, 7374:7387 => 0.1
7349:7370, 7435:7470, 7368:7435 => -0.2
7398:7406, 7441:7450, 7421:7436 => 0.0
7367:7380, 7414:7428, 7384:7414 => -0.2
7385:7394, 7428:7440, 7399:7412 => 0.1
